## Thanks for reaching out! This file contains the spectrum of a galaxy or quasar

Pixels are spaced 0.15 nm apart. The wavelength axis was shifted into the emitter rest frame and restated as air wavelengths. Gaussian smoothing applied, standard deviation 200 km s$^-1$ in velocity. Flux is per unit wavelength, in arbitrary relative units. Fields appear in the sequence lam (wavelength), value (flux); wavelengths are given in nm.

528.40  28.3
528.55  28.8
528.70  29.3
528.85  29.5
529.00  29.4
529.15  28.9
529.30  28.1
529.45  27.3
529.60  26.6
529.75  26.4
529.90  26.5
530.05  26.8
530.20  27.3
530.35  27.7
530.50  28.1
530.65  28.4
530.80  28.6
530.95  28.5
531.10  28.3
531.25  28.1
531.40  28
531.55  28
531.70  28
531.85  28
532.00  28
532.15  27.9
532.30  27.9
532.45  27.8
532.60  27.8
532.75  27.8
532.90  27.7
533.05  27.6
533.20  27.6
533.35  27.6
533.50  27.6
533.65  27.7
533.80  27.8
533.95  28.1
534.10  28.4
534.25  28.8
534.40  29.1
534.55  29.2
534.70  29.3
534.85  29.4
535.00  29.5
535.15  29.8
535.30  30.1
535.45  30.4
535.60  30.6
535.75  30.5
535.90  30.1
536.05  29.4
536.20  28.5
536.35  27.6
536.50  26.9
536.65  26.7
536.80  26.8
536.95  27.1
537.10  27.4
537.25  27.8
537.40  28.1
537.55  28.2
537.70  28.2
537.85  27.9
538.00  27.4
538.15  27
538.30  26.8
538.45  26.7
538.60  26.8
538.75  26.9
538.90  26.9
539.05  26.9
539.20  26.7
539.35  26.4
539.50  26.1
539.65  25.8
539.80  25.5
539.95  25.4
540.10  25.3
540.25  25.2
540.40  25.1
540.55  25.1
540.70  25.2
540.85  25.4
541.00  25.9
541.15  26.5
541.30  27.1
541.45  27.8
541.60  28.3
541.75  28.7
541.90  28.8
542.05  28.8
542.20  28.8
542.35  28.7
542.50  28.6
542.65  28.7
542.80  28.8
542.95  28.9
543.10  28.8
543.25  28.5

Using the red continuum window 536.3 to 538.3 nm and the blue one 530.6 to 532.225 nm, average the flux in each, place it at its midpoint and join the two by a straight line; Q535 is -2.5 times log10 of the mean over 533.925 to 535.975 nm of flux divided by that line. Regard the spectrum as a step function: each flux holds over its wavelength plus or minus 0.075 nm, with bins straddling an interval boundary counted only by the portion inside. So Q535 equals -0.07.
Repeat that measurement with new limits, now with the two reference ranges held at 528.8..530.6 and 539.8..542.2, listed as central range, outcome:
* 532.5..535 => -0.037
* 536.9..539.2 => -0.017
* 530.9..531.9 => -0.023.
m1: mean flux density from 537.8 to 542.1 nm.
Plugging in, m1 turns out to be 26.6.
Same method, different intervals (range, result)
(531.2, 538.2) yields 28.3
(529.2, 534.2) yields 27.8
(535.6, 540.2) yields 27.3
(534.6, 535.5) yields 29.7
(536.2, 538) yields 27.6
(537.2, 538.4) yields 27.7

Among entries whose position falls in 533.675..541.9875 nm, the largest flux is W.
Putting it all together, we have 30.6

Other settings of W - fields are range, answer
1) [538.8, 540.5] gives 26.9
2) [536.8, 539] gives 28.2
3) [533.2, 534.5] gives 29.1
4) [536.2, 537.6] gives 28.5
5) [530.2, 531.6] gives 28.6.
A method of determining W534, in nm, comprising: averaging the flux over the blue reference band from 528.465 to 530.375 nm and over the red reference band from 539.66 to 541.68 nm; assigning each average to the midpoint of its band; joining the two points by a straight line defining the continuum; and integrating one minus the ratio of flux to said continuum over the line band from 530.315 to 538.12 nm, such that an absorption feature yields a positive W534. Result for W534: -0.352 nm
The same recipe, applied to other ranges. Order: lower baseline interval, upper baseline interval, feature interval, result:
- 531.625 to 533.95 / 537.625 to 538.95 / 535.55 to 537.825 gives -0.072 nm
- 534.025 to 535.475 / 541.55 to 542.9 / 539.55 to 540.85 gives 0.159 nm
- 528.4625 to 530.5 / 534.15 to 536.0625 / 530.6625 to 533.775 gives 0.091 nm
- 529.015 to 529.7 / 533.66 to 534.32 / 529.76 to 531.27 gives 0.009 nm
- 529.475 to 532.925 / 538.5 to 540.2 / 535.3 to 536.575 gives -0.115 nm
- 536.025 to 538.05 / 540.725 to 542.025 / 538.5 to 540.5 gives 0.101 nm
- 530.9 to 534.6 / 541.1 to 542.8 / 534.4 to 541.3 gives 0.180 nm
